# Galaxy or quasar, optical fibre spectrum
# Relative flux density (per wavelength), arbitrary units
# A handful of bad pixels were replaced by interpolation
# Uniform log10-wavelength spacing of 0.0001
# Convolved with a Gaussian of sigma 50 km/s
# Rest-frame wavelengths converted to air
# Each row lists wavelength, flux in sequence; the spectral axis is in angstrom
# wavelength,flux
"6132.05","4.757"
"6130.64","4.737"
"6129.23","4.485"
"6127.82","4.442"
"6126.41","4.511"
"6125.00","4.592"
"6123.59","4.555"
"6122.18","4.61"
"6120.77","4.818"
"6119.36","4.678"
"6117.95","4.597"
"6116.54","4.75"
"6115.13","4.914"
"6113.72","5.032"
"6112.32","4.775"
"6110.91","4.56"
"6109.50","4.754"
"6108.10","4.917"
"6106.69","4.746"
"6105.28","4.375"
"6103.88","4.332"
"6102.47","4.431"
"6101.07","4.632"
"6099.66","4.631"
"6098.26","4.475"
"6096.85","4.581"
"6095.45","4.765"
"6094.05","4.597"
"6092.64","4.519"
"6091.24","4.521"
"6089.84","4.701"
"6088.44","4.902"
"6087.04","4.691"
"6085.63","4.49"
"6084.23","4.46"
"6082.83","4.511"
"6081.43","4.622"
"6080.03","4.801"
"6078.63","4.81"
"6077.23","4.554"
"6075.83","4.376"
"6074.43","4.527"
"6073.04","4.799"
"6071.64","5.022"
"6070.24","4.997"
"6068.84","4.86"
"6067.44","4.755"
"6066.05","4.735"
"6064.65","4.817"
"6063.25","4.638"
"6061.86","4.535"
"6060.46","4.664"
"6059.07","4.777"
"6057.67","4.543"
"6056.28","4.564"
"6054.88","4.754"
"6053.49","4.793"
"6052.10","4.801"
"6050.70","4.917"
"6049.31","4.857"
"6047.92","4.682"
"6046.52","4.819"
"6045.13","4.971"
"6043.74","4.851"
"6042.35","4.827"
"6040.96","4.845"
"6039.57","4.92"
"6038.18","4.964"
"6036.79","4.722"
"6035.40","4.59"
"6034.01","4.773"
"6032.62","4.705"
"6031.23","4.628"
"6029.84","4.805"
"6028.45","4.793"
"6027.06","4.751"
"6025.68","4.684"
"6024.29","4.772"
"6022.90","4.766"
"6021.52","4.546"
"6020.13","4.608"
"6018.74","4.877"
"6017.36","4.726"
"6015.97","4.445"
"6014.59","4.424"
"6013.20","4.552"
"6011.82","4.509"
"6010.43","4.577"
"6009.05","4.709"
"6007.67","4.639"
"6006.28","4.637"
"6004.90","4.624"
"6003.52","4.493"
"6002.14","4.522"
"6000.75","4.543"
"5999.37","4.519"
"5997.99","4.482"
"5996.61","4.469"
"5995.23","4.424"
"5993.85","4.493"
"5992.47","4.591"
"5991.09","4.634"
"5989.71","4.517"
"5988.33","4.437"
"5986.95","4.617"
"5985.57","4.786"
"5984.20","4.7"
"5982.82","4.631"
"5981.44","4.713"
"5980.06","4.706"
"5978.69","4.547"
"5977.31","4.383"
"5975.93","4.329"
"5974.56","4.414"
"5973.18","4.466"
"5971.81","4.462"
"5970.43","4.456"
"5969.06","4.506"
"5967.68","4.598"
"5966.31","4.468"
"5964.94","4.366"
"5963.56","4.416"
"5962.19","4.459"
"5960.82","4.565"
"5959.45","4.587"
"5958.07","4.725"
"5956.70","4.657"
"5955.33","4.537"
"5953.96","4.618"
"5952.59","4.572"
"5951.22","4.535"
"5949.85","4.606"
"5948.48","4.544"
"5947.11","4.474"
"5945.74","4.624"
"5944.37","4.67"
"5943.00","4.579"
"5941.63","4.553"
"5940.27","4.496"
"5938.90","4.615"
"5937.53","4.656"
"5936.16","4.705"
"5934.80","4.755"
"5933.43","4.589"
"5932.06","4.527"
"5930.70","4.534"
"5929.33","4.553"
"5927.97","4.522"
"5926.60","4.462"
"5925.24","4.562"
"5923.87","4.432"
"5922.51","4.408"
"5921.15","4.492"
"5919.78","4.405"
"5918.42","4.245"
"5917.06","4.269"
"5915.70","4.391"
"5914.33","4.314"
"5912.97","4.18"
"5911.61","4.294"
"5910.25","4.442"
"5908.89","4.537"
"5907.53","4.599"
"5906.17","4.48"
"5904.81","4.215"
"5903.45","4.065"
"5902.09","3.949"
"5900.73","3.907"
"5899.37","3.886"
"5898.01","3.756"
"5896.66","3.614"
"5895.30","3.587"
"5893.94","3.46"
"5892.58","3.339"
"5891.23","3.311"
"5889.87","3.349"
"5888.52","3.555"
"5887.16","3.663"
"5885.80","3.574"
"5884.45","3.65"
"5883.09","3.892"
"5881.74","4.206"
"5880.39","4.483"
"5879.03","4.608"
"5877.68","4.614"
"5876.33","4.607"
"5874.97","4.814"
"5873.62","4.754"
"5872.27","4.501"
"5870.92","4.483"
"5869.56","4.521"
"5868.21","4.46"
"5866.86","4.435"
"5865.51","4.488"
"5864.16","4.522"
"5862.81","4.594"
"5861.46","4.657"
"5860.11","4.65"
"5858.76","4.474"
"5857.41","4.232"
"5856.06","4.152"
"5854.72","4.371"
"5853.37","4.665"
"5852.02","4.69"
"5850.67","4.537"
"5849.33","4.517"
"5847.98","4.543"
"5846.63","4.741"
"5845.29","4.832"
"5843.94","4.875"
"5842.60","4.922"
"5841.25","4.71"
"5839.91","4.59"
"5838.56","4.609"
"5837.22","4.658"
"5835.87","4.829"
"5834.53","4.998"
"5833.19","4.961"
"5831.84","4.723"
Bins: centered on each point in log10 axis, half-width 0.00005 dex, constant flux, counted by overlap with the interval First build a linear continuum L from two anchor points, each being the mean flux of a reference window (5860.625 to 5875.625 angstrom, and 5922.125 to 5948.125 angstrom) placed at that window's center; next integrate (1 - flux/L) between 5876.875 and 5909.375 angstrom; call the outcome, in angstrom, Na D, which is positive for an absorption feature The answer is 4.54 angstrom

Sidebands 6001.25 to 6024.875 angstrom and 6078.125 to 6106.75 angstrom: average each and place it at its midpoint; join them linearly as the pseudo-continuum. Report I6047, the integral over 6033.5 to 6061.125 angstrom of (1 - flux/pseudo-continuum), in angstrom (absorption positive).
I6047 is -1.1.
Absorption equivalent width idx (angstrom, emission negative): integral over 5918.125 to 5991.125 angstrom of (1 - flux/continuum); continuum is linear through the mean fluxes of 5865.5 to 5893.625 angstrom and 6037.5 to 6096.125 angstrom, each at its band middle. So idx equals -2.85 angstrom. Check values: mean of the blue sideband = 4.14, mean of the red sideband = 4.73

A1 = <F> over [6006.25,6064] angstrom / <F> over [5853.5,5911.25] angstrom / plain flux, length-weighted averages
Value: 1.1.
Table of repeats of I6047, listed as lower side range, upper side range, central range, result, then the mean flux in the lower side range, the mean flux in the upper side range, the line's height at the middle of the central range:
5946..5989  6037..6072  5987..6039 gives 0.6 angstrom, 4.55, 4.79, 4.68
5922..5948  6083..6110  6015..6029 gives -0.3 angstrom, 4.56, 4.6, 4.59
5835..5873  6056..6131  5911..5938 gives 0.8 angstrom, 4.58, 4.66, 4.6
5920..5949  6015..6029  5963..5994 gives 0.6 angstrom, 4.56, 4.69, 4.62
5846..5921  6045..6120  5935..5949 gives -0.7 angstrom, 4.24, 4.69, 4.37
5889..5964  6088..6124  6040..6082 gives -1.6 angstrom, 4.34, 4.66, 4.58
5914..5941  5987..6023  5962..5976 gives 0.2 angstrom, 4.5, 4.57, 4.53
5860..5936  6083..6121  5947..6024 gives -2.4 angstrom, 4.25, 4.65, 4.42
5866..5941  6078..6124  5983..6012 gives -0.8 angstrom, 4.25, 4.65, 4.44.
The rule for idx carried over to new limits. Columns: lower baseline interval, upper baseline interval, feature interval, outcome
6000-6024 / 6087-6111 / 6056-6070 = -0.3 angstrom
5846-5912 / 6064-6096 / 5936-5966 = -1.2 angstrom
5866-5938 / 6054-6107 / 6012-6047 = -1.6 angstrom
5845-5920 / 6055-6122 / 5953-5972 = -0.5 angstrom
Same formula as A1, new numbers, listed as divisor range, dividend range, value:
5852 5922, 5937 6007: 1.08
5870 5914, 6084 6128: 1.14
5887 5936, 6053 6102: 1.12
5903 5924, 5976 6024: 1.05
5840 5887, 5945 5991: 1.01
